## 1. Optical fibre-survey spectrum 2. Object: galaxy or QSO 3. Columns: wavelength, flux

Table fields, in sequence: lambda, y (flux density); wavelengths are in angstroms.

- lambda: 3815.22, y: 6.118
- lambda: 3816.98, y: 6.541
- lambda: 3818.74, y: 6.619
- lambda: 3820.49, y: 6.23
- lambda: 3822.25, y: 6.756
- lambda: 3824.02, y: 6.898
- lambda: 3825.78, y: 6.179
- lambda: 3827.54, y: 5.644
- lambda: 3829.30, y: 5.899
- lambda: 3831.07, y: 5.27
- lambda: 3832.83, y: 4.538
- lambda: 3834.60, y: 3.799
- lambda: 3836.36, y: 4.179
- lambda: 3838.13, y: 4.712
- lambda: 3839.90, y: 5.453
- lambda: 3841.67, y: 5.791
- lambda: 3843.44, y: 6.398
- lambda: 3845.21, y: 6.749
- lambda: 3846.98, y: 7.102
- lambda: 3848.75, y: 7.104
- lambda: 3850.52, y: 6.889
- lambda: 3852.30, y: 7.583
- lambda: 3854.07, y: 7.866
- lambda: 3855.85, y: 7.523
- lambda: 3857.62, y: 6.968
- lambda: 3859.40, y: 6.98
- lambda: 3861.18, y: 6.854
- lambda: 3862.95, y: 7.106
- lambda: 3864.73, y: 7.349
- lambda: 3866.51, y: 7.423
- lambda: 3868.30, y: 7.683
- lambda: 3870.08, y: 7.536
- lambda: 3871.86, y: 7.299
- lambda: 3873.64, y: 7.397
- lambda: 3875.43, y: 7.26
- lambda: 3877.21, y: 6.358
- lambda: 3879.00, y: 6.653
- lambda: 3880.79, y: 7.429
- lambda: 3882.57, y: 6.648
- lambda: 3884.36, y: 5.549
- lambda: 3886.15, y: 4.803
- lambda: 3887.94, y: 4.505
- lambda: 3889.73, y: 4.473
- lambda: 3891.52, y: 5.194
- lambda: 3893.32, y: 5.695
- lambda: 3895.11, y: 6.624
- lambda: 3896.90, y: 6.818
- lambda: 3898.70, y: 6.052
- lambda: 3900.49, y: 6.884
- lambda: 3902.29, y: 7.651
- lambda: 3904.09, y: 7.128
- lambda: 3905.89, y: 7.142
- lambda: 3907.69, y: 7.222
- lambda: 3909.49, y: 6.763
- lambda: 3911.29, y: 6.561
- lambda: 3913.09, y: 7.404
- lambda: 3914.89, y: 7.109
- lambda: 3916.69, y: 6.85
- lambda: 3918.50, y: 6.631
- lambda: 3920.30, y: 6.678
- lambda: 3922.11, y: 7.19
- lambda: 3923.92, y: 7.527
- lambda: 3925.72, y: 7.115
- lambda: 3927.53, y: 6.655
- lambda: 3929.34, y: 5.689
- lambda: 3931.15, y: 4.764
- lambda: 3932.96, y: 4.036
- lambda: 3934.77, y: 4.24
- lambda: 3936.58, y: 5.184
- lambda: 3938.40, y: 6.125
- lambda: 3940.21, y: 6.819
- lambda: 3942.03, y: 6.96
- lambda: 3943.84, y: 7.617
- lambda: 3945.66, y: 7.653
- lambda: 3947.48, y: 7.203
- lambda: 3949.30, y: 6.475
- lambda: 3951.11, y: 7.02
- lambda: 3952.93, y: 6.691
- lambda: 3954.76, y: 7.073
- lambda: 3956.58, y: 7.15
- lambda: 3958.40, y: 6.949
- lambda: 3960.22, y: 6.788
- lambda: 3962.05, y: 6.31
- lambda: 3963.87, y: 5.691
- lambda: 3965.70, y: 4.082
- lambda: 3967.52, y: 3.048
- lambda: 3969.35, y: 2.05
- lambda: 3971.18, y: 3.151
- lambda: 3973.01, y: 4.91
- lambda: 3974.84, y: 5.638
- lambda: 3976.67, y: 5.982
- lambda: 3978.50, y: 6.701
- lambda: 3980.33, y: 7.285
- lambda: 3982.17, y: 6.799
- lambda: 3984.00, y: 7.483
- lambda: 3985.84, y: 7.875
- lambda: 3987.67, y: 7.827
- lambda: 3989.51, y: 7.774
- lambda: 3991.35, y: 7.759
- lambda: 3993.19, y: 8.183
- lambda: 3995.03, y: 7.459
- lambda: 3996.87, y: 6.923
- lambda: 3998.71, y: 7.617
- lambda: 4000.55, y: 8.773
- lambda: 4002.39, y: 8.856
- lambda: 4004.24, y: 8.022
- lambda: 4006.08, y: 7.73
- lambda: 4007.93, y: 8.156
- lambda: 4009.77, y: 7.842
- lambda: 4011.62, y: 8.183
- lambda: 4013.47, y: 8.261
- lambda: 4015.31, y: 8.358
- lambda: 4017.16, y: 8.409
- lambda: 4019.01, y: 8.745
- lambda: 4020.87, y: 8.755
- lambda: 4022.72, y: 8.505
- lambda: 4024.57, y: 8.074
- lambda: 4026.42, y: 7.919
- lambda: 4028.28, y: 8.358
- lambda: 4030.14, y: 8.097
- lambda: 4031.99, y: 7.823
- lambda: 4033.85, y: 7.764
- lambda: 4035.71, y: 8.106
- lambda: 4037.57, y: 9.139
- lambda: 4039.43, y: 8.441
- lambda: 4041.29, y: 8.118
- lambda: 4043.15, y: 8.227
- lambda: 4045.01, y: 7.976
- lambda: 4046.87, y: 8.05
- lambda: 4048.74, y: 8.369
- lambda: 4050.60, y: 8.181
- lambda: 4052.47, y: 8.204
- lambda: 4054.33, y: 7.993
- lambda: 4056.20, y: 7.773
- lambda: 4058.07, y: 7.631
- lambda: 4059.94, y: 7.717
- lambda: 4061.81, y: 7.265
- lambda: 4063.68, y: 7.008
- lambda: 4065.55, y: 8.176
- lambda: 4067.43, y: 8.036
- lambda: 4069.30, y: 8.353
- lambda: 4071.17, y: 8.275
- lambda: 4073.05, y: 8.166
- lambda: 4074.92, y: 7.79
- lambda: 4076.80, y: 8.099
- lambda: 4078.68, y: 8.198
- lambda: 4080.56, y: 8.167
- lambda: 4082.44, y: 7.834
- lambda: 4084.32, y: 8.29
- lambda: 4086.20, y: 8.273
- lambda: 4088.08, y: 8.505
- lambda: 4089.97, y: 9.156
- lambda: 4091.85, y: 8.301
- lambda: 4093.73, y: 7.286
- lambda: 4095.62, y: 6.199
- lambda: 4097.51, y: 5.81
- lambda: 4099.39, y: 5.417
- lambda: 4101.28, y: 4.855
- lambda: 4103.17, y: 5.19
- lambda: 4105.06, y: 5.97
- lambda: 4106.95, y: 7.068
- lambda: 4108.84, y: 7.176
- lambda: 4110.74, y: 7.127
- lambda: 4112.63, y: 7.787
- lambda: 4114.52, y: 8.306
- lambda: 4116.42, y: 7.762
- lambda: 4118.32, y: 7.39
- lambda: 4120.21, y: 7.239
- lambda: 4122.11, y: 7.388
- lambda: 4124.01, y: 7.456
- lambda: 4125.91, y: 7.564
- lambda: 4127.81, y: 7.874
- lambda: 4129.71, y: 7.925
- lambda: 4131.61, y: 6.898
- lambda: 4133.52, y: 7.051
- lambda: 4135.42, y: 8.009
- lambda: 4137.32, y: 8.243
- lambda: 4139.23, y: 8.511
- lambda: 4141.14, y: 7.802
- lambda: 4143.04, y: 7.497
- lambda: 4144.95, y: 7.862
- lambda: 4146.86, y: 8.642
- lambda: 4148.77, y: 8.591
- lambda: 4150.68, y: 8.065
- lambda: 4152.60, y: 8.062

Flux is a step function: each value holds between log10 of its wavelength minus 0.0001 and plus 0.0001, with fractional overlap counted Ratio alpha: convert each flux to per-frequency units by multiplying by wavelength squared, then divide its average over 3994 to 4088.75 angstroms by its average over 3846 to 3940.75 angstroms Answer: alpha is 1.32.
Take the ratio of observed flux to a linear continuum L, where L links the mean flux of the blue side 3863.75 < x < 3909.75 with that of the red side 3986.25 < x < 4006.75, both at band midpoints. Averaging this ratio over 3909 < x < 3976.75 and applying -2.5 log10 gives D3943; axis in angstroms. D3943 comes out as 0.186 mag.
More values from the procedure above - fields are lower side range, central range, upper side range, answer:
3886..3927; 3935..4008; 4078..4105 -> 0.02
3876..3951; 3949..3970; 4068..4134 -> 0.15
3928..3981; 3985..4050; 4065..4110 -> -0.23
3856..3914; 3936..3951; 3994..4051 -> 0.08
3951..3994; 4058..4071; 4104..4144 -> -0.11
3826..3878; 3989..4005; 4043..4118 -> -0.11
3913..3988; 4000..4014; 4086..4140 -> -0.24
